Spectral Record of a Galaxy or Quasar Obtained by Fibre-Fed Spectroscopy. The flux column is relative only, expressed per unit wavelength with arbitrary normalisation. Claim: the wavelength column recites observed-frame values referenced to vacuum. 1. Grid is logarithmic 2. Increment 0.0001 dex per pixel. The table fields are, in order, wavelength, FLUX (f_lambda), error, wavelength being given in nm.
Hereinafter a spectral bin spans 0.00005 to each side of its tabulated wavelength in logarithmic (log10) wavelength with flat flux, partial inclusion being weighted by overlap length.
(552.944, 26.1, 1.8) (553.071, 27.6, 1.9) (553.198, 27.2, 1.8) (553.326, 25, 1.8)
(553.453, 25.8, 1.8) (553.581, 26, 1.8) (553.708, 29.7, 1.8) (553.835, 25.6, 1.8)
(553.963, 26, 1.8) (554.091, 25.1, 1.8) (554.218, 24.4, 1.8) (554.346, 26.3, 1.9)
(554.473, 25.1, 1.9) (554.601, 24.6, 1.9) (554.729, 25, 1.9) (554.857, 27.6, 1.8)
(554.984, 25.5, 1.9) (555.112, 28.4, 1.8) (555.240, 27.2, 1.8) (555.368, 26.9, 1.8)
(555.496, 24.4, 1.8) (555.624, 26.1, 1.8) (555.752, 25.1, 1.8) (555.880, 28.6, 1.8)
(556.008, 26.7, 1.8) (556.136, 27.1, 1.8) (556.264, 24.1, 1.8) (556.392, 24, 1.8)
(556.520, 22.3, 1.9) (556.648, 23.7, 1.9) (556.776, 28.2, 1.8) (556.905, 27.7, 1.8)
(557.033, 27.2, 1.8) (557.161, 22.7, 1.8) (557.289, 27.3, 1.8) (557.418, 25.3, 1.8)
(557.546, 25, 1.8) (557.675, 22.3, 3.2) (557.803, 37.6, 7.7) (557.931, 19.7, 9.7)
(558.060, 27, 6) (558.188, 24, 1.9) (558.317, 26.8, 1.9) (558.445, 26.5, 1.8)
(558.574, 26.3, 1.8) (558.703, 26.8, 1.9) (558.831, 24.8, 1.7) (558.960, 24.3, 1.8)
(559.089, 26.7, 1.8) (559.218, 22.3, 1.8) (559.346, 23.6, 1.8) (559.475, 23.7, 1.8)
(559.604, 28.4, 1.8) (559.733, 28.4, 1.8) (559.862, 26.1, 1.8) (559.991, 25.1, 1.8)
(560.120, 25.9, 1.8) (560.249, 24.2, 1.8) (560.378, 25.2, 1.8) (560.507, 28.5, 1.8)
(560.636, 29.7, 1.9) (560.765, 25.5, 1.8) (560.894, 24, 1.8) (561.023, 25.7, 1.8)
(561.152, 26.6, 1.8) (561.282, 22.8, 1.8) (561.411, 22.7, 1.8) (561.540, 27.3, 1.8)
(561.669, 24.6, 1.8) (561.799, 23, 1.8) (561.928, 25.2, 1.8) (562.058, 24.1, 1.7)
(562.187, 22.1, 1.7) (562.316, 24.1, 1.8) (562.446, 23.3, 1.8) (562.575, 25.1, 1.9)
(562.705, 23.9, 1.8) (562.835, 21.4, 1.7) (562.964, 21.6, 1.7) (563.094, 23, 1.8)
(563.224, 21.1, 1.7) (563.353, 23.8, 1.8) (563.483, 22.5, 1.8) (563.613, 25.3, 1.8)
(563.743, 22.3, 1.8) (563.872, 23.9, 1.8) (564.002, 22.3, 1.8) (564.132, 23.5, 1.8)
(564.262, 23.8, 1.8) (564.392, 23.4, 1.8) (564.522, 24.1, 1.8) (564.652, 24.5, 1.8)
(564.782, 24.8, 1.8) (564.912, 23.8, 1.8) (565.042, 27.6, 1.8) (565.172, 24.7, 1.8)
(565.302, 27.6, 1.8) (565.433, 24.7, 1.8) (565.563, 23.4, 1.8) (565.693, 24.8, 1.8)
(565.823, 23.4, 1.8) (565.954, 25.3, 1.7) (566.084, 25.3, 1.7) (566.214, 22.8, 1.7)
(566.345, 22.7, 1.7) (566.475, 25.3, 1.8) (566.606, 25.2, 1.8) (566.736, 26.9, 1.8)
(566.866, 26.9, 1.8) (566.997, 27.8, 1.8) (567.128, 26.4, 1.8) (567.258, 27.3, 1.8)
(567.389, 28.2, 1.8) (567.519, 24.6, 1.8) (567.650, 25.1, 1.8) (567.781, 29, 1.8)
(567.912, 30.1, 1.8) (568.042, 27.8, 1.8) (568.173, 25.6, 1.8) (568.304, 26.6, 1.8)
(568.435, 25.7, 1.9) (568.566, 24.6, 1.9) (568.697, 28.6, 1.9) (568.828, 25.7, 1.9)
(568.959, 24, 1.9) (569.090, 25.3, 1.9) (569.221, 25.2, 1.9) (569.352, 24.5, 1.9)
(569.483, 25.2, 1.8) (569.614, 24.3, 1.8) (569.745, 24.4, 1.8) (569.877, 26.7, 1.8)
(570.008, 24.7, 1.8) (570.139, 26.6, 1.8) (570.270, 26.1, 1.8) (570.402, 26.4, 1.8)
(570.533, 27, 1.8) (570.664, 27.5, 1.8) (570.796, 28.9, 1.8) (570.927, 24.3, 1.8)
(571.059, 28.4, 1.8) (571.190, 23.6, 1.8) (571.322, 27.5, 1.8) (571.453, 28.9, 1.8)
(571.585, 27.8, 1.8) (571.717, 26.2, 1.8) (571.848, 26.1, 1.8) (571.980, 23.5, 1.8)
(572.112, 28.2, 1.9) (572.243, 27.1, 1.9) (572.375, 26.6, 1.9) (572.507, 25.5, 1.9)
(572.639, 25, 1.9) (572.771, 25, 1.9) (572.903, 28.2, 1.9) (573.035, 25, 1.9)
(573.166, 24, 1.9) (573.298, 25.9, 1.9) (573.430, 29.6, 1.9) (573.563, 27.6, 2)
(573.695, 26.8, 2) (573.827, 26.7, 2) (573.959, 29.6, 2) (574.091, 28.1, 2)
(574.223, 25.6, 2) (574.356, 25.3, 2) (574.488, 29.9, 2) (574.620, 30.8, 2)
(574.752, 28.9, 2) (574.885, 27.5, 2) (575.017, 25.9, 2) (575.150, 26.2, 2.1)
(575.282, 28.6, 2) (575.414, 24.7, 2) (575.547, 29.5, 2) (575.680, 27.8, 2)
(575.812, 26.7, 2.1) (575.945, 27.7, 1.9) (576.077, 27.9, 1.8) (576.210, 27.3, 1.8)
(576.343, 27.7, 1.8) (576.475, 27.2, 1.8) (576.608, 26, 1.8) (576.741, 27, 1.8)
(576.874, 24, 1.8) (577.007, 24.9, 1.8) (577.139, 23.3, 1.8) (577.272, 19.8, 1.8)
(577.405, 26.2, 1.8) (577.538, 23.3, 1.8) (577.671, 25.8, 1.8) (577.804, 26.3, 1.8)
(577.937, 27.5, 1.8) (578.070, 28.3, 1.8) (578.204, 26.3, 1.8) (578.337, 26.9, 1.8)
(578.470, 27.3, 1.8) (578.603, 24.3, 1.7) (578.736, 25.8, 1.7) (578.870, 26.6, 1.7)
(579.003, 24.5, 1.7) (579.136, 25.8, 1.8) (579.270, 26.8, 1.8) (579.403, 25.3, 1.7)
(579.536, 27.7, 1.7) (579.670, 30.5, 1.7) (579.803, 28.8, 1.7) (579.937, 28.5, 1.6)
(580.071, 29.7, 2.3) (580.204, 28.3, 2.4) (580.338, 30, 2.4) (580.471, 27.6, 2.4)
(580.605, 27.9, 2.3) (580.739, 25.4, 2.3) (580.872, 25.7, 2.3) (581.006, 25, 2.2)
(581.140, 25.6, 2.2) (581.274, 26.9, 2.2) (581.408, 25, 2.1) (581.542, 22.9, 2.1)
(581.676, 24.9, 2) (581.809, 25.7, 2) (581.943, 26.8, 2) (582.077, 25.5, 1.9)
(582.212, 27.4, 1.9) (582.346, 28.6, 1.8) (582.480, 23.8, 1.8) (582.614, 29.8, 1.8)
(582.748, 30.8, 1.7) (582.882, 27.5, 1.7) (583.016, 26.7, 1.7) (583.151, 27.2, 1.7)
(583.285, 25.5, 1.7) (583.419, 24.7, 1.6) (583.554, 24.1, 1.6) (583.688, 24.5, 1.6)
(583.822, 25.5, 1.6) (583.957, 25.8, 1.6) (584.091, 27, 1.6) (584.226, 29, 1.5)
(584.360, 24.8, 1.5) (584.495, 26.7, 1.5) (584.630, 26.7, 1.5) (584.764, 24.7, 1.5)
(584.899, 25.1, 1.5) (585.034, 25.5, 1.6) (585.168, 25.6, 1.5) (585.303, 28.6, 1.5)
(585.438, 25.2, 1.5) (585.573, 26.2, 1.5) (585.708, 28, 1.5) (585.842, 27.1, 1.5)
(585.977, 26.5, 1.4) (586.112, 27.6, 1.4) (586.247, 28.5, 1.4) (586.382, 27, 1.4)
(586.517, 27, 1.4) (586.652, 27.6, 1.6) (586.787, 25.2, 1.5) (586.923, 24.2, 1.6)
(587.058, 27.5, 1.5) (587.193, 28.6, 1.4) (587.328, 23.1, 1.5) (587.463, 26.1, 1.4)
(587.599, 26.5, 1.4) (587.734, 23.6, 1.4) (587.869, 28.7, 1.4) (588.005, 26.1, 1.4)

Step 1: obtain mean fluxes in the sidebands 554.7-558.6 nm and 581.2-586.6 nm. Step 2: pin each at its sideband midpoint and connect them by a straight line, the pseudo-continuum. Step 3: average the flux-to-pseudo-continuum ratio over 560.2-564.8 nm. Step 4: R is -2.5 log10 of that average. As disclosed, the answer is 0.085 mag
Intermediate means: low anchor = 26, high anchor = 26.4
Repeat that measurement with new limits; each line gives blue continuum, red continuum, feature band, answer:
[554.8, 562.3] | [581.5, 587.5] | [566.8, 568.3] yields -0.05 mag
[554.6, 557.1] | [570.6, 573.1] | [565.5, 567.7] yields 0.04 mag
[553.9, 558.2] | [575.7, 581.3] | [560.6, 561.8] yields 0.03 mag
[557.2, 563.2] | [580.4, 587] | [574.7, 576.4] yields -0.06 mag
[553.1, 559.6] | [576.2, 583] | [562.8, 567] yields 0.08 mag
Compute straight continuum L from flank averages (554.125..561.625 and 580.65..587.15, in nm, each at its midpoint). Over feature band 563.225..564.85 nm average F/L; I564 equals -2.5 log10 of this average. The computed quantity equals 0.102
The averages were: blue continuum 25.8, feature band 23.6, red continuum 26.3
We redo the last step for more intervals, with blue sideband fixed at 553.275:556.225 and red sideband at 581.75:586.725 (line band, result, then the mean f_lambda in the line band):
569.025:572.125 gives 0.01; 26.1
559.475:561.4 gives 0.01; 26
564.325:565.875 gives 0.07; 24.7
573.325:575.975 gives -0.05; 27.6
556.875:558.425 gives 0.01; 26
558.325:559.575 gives 0.04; 25.2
